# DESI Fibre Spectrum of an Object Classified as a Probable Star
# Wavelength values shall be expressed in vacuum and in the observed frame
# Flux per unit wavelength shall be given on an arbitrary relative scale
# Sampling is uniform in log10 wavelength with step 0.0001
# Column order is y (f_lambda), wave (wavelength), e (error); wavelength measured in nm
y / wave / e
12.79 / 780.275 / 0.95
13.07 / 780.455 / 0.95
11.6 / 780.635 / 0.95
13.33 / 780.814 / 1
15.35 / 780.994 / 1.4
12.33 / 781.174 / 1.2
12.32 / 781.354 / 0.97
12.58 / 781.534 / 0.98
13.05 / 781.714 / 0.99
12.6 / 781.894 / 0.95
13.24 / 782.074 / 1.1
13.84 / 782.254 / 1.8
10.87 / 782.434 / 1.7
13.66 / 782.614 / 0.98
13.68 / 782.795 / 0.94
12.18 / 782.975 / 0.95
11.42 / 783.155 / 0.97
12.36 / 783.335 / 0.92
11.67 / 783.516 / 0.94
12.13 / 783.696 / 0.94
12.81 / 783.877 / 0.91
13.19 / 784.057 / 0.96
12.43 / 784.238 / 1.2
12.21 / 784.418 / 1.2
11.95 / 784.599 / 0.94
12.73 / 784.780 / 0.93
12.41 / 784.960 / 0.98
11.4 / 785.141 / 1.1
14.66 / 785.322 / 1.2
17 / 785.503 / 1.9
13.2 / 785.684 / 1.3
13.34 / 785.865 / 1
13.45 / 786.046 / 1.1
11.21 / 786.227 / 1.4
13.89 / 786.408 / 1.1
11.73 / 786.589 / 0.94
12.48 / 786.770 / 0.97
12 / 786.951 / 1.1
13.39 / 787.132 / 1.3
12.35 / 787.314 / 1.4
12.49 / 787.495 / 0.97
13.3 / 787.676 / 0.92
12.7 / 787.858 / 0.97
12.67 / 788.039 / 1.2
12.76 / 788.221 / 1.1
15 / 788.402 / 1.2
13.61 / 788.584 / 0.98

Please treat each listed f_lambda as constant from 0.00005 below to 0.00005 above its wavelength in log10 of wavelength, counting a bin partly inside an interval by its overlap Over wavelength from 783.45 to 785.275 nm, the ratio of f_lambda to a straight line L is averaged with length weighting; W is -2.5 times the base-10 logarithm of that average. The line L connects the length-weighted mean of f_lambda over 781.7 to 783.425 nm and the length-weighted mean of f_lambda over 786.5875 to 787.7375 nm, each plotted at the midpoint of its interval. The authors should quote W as 0.02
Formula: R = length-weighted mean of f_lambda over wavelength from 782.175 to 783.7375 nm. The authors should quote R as 12.4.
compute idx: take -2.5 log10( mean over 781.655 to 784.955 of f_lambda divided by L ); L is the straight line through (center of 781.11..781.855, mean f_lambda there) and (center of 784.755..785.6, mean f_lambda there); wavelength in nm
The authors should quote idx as 0.05 mag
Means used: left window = 12.6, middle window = 12.6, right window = 13.7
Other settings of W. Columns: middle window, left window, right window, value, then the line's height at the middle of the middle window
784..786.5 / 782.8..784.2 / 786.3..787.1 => -0.05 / 12.5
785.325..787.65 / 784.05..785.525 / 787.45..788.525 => 0.00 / 13.1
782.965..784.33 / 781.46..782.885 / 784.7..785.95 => 0.08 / 13.2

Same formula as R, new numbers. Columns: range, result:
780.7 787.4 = 12.8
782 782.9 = 13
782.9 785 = 12.3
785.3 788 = 13.1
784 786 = 13.1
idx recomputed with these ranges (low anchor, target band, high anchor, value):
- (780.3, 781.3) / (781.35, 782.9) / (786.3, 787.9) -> 0.01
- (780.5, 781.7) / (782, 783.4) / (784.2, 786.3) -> 0.03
